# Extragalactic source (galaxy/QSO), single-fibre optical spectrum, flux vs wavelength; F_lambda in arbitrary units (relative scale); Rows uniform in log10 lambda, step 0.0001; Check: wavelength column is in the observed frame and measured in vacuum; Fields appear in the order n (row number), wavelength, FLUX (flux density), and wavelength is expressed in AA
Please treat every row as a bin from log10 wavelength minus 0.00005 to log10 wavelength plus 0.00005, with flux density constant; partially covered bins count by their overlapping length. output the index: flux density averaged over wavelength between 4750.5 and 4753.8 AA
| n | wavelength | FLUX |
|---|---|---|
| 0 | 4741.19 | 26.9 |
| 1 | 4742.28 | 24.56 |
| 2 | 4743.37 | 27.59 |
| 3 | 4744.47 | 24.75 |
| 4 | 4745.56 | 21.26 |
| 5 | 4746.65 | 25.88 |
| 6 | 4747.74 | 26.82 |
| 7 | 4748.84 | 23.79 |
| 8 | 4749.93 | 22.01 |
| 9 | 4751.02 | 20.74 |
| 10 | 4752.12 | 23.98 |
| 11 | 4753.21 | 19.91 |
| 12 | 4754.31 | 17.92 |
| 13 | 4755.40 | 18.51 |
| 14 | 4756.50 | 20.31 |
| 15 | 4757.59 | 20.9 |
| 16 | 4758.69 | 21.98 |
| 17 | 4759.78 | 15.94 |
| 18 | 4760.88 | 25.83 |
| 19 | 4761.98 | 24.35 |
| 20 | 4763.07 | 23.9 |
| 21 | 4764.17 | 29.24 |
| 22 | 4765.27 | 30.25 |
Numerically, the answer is 21.5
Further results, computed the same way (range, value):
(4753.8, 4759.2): 19.9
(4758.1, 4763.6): 22.4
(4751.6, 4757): 20.1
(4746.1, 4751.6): 23.8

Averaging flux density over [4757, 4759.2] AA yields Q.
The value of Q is 21.4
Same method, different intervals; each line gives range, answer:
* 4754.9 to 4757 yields 19.4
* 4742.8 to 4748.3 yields 25.2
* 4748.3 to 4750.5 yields 22.9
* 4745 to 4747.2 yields 23.7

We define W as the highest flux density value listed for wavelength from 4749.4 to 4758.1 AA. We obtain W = 23.98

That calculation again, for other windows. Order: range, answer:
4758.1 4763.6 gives 25.83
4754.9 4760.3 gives 21.98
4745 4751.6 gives 26.82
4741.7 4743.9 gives 27.59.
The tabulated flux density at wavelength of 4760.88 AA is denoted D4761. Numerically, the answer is 25.83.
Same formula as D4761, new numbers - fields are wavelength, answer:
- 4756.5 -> 20.31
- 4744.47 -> 24.75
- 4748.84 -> 23.79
